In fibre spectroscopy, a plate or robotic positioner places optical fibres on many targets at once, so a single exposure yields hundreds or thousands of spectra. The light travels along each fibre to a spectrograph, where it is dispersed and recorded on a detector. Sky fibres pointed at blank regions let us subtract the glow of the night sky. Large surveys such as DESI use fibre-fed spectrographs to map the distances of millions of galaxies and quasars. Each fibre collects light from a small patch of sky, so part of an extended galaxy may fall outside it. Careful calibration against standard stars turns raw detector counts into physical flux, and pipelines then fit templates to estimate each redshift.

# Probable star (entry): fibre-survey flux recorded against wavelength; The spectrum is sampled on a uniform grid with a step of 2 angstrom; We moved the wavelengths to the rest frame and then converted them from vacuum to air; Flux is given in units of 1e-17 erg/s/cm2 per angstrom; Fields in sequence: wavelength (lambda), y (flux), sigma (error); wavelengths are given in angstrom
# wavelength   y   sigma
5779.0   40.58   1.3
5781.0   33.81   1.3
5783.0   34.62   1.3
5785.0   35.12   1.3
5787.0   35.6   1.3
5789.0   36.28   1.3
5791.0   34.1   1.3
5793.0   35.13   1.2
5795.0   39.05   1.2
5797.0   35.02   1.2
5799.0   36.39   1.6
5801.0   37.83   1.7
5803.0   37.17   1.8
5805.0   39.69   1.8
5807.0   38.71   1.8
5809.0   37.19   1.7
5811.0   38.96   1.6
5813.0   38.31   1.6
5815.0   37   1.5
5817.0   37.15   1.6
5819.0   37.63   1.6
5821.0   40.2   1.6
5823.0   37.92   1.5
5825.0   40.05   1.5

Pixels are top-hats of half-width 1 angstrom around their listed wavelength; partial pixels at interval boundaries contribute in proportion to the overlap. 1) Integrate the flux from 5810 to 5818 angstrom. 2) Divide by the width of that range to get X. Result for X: 37.9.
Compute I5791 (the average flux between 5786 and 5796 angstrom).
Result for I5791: 36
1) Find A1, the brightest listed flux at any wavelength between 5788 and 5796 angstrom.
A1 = 39.05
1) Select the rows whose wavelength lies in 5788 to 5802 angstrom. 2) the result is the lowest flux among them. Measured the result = 34.1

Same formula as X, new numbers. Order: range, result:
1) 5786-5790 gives 35.9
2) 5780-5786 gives 34.5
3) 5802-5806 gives 38.4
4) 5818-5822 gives 38.9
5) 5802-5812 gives 38.3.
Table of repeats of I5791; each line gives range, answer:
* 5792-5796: 37.1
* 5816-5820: 37.4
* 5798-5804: 37.1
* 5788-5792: 35.2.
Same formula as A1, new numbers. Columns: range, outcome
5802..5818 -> 39.69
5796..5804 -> 37.83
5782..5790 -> 36.28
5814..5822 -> 40.2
